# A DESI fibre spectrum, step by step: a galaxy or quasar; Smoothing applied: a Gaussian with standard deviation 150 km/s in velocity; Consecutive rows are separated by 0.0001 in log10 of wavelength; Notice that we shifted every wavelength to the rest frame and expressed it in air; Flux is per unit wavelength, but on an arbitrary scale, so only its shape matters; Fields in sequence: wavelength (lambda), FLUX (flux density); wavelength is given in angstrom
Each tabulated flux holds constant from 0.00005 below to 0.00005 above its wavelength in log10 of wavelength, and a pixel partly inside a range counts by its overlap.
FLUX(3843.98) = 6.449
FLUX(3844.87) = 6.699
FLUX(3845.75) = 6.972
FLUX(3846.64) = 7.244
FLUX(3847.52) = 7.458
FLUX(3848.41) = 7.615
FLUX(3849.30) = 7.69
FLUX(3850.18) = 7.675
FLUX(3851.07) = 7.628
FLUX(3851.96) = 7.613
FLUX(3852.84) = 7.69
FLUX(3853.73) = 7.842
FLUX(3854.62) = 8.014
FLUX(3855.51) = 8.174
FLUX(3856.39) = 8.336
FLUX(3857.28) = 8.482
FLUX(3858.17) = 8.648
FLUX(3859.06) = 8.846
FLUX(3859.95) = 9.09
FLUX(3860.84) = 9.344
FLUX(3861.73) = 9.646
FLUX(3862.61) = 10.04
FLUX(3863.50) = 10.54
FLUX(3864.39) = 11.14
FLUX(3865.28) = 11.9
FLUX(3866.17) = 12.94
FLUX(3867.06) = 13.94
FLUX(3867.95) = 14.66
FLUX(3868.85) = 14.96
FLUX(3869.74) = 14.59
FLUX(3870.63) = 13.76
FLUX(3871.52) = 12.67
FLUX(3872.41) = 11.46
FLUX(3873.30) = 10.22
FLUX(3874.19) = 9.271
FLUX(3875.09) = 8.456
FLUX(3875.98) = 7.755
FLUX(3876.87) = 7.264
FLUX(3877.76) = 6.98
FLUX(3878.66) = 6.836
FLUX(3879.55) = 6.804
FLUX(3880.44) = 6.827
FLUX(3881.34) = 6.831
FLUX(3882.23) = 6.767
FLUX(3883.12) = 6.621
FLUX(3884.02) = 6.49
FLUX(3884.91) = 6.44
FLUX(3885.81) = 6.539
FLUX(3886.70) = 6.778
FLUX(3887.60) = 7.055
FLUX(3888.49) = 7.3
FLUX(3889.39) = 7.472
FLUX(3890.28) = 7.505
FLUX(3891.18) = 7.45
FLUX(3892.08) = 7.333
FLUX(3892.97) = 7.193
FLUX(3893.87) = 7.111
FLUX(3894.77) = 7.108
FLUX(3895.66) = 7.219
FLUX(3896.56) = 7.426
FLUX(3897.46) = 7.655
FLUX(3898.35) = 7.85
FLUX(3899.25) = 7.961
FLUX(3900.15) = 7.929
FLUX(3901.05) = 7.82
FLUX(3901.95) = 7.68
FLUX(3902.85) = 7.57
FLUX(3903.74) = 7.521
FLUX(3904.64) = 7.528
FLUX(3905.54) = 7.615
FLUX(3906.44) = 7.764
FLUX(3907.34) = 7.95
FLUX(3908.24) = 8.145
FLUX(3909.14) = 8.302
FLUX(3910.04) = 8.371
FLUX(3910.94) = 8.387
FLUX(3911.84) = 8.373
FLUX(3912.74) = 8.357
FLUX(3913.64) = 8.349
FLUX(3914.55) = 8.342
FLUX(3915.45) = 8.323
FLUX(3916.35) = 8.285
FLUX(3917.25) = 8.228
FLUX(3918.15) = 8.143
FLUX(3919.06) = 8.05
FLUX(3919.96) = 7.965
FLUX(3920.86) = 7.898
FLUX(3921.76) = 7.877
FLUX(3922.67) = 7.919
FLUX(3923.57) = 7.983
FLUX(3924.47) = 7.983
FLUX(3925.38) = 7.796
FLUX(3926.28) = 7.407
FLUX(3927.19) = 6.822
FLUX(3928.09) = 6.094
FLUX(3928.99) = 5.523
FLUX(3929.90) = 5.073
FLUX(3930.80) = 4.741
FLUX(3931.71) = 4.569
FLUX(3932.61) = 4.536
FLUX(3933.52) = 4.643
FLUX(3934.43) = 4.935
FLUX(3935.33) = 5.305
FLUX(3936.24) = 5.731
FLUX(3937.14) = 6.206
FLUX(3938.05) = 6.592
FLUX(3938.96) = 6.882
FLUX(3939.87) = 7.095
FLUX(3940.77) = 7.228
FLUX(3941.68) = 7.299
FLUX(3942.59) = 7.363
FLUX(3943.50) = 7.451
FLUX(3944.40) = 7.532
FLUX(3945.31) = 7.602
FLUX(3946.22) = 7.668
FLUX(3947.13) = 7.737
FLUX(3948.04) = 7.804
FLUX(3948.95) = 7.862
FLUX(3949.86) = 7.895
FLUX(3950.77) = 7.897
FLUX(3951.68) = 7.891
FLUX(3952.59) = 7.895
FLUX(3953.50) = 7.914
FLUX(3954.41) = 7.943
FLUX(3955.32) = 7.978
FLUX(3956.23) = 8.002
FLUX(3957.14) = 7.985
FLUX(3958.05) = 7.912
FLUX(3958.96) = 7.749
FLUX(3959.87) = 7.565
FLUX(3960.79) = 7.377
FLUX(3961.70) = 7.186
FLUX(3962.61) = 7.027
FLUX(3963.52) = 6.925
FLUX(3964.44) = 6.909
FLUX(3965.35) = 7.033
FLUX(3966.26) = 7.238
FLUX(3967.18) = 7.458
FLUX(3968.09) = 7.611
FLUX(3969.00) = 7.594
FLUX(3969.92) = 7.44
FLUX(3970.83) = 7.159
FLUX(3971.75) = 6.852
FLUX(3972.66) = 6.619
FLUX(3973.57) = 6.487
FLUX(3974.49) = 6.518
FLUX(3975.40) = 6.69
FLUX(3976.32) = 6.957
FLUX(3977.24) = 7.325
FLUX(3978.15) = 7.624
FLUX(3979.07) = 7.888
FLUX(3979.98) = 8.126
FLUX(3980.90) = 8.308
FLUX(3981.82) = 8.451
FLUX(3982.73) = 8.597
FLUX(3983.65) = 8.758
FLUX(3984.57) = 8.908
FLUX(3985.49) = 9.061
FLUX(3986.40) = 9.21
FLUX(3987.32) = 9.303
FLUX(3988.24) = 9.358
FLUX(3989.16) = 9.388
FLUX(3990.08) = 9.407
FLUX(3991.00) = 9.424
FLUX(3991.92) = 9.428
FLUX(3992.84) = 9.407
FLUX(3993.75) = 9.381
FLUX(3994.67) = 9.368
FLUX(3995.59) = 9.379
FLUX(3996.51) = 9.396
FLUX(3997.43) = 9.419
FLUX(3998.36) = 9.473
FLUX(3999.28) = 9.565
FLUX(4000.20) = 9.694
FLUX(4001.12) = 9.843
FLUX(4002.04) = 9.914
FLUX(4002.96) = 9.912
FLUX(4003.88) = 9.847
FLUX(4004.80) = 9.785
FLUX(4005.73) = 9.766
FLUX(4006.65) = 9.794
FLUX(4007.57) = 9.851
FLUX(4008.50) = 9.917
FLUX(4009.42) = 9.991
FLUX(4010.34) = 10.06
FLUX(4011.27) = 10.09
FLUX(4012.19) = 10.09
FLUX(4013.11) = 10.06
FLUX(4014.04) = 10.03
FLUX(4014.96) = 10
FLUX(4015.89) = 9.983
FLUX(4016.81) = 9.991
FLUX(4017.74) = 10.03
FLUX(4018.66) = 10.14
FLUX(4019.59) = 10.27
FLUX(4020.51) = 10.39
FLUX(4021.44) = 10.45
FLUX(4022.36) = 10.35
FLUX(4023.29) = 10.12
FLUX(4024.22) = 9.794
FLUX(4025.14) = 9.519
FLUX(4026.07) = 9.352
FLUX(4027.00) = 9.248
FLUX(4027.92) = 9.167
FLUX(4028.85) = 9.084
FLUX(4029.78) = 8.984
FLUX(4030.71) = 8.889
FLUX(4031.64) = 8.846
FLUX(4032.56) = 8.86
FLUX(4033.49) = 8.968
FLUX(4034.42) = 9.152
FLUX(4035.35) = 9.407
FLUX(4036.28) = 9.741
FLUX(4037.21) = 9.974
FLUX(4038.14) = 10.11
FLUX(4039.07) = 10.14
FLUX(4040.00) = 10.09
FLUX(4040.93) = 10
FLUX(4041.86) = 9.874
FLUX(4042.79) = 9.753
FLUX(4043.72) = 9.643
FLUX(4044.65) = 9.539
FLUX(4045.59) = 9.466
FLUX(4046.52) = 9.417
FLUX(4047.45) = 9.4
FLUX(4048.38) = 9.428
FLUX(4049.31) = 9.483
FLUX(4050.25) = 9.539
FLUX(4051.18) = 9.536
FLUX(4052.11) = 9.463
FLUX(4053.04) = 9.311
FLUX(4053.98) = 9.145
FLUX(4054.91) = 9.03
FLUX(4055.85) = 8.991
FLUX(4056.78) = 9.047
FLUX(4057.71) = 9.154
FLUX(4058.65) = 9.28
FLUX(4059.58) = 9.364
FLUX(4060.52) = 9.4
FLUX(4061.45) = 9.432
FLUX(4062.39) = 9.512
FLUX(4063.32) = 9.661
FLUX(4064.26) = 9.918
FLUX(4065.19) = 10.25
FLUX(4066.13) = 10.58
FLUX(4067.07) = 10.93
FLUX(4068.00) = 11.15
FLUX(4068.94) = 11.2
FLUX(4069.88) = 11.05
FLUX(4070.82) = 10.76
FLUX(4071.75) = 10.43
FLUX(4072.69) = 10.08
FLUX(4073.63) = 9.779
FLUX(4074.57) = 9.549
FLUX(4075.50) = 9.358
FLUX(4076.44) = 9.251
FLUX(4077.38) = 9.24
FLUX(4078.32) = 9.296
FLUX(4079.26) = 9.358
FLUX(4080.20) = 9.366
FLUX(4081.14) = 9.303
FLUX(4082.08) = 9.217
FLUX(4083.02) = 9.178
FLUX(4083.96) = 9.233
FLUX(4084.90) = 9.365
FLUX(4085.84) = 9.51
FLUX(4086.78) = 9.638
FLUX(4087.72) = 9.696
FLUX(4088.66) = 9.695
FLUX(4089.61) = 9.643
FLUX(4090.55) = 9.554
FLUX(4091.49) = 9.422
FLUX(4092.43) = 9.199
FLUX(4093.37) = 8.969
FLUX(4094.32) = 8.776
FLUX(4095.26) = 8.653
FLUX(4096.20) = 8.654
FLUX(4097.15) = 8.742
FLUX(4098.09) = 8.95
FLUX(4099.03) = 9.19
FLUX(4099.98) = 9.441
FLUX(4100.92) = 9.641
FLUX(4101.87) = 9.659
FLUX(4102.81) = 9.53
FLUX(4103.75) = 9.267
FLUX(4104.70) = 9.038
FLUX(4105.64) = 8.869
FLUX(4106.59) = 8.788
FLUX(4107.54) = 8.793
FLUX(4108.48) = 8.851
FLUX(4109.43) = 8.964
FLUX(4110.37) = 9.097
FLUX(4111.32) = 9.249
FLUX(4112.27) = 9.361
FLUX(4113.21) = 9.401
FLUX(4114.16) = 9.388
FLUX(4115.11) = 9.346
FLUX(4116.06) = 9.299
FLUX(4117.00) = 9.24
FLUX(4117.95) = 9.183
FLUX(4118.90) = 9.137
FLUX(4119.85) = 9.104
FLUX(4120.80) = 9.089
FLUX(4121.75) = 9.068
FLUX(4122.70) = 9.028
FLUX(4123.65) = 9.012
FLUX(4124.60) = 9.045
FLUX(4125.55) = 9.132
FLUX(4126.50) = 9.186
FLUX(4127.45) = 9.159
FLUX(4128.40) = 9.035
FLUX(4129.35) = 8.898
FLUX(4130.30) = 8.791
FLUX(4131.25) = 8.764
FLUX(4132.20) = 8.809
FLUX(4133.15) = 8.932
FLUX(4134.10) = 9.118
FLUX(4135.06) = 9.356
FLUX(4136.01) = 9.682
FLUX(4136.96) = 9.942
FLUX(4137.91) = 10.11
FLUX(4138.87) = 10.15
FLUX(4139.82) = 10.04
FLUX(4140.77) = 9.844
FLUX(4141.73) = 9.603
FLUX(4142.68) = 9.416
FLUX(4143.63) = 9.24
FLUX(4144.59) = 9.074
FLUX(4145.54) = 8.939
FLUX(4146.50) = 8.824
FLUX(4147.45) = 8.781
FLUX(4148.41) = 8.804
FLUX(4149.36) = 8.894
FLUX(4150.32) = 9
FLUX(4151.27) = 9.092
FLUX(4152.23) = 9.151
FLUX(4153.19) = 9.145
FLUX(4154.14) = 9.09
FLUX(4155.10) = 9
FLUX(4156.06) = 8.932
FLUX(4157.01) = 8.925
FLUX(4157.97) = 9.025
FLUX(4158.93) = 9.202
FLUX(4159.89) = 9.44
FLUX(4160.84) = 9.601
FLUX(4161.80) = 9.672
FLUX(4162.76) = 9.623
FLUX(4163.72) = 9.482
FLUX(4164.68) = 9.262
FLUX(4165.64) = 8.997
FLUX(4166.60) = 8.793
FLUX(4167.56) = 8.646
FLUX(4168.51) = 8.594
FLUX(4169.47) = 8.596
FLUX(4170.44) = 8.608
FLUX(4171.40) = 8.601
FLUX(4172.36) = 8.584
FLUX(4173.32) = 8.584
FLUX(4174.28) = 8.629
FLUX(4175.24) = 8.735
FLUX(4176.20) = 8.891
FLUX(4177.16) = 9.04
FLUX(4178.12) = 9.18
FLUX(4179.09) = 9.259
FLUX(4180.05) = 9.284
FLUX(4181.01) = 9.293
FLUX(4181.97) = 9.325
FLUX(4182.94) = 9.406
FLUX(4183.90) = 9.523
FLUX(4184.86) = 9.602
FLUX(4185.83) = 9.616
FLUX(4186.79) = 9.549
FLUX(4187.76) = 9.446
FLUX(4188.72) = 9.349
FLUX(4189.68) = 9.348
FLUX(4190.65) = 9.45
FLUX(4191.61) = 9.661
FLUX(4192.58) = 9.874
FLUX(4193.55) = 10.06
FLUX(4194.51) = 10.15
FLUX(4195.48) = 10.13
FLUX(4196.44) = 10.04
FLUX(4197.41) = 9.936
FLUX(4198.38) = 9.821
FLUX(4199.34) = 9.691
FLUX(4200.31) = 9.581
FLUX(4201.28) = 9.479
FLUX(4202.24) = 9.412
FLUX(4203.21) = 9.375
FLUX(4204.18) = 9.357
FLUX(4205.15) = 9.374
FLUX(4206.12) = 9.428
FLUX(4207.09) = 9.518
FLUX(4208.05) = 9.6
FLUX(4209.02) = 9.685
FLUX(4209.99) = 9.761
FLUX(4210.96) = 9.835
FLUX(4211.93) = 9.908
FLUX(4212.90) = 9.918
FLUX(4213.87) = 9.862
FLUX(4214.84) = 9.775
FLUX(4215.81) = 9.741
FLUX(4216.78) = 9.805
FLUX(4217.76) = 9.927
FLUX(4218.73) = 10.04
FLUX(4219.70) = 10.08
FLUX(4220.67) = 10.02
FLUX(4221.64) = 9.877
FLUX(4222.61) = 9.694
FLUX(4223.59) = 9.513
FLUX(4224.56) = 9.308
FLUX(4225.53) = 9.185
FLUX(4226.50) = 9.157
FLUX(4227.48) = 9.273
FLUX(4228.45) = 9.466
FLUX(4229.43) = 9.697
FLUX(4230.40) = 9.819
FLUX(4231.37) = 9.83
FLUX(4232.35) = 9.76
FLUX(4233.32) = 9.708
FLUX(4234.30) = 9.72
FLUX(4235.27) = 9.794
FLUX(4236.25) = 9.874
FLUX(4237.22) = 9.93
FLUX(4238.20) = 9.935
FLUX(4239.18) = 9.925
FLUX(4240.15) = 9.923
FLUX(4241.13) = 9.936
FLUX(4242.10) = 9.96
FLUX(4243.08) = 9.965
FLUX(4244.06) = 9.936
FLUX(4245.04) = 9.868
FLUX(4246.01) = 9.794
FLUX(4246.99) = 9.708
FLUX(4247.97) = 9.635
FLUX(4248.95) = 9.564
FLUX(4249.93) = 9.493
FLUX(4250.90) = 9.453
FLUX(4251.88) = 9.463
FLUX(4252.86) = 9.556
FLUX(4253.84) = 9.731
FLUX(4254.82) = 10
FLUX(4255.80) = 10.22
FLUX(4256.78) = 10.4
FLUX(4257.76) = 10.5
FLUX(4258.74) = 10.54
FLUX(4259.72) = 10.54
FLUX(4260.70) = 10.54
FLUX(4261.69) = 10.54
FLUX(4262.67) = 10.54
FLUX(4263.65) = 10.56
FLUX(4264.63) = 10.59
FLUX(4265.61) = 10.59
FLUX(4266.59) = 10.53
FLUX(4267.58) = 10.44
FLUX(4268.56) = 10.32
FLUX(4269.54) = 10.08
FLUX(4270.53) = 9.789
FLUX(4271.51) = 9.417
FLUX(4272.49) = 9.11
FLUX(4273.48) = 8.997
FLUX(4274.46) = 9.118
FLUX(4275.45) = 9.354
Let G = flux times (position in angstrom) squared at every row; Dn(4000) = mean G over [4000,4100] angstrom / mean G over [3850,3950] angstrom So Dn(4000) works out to 1.3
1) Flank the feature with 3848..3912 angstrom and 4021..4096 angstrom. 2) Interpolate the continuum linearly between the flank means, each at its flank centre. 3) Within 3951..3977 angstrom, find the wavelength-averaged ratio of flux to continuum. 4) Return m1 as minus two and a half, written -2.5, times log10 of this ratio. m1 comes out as 0.22 mag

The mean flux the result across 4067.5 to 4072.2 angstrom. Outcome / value 10.9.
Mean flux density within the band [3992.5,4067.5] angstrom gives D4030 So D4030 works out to 9.66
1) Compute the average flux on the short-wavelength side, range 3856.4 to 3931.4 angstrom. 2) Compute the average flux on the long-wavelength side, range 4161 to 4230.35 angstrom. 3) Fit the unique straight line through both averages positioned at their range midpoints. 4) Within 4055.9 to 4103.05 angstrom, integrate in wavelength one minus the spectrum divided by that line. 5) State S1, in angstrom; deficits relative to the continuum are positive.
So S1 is -2.9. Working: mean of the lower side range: 8.36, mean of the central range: 9.58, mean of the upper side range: 9.45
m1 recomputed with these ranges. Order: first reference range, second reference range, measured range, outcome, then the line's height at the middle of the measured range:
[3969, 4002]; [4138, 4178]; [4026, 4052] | -0.09 mag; 8.7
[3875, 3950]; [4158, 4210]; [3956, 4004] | -0.07 mag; 7.77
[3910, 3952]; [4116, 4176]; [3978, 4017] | -0.21 mag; 7.78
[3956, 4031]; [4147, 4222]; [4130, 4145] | -0.02 mag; 9.25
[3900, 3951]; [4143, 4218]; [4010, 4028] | -0.23 mag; 8.04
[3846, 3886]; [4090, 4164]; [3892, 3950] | 0.24 mag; 9.13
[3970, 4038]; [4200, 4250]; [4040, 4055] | -0.03 mag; 9.29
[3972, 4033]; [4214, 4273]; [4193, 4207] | 0.01 mag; 9.78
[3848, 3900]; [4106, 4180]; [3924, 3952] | 0.30 mag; 8.81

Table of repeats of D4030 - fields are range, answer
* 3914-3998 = 7.6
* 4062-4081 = 10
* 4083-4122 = 9.21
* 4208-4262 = 9.83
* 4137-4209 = 9.32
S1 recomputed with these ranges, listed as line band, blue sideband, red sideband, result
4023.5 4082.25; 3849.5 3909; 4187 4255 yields -2.9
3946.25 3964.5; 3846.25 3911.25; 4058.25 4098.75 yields 2.6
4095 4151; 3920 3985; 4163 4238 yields -2.6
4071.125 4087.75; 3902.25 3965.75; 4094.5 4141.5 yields -1.3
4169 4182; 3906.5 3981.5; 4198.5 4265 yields 0.6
